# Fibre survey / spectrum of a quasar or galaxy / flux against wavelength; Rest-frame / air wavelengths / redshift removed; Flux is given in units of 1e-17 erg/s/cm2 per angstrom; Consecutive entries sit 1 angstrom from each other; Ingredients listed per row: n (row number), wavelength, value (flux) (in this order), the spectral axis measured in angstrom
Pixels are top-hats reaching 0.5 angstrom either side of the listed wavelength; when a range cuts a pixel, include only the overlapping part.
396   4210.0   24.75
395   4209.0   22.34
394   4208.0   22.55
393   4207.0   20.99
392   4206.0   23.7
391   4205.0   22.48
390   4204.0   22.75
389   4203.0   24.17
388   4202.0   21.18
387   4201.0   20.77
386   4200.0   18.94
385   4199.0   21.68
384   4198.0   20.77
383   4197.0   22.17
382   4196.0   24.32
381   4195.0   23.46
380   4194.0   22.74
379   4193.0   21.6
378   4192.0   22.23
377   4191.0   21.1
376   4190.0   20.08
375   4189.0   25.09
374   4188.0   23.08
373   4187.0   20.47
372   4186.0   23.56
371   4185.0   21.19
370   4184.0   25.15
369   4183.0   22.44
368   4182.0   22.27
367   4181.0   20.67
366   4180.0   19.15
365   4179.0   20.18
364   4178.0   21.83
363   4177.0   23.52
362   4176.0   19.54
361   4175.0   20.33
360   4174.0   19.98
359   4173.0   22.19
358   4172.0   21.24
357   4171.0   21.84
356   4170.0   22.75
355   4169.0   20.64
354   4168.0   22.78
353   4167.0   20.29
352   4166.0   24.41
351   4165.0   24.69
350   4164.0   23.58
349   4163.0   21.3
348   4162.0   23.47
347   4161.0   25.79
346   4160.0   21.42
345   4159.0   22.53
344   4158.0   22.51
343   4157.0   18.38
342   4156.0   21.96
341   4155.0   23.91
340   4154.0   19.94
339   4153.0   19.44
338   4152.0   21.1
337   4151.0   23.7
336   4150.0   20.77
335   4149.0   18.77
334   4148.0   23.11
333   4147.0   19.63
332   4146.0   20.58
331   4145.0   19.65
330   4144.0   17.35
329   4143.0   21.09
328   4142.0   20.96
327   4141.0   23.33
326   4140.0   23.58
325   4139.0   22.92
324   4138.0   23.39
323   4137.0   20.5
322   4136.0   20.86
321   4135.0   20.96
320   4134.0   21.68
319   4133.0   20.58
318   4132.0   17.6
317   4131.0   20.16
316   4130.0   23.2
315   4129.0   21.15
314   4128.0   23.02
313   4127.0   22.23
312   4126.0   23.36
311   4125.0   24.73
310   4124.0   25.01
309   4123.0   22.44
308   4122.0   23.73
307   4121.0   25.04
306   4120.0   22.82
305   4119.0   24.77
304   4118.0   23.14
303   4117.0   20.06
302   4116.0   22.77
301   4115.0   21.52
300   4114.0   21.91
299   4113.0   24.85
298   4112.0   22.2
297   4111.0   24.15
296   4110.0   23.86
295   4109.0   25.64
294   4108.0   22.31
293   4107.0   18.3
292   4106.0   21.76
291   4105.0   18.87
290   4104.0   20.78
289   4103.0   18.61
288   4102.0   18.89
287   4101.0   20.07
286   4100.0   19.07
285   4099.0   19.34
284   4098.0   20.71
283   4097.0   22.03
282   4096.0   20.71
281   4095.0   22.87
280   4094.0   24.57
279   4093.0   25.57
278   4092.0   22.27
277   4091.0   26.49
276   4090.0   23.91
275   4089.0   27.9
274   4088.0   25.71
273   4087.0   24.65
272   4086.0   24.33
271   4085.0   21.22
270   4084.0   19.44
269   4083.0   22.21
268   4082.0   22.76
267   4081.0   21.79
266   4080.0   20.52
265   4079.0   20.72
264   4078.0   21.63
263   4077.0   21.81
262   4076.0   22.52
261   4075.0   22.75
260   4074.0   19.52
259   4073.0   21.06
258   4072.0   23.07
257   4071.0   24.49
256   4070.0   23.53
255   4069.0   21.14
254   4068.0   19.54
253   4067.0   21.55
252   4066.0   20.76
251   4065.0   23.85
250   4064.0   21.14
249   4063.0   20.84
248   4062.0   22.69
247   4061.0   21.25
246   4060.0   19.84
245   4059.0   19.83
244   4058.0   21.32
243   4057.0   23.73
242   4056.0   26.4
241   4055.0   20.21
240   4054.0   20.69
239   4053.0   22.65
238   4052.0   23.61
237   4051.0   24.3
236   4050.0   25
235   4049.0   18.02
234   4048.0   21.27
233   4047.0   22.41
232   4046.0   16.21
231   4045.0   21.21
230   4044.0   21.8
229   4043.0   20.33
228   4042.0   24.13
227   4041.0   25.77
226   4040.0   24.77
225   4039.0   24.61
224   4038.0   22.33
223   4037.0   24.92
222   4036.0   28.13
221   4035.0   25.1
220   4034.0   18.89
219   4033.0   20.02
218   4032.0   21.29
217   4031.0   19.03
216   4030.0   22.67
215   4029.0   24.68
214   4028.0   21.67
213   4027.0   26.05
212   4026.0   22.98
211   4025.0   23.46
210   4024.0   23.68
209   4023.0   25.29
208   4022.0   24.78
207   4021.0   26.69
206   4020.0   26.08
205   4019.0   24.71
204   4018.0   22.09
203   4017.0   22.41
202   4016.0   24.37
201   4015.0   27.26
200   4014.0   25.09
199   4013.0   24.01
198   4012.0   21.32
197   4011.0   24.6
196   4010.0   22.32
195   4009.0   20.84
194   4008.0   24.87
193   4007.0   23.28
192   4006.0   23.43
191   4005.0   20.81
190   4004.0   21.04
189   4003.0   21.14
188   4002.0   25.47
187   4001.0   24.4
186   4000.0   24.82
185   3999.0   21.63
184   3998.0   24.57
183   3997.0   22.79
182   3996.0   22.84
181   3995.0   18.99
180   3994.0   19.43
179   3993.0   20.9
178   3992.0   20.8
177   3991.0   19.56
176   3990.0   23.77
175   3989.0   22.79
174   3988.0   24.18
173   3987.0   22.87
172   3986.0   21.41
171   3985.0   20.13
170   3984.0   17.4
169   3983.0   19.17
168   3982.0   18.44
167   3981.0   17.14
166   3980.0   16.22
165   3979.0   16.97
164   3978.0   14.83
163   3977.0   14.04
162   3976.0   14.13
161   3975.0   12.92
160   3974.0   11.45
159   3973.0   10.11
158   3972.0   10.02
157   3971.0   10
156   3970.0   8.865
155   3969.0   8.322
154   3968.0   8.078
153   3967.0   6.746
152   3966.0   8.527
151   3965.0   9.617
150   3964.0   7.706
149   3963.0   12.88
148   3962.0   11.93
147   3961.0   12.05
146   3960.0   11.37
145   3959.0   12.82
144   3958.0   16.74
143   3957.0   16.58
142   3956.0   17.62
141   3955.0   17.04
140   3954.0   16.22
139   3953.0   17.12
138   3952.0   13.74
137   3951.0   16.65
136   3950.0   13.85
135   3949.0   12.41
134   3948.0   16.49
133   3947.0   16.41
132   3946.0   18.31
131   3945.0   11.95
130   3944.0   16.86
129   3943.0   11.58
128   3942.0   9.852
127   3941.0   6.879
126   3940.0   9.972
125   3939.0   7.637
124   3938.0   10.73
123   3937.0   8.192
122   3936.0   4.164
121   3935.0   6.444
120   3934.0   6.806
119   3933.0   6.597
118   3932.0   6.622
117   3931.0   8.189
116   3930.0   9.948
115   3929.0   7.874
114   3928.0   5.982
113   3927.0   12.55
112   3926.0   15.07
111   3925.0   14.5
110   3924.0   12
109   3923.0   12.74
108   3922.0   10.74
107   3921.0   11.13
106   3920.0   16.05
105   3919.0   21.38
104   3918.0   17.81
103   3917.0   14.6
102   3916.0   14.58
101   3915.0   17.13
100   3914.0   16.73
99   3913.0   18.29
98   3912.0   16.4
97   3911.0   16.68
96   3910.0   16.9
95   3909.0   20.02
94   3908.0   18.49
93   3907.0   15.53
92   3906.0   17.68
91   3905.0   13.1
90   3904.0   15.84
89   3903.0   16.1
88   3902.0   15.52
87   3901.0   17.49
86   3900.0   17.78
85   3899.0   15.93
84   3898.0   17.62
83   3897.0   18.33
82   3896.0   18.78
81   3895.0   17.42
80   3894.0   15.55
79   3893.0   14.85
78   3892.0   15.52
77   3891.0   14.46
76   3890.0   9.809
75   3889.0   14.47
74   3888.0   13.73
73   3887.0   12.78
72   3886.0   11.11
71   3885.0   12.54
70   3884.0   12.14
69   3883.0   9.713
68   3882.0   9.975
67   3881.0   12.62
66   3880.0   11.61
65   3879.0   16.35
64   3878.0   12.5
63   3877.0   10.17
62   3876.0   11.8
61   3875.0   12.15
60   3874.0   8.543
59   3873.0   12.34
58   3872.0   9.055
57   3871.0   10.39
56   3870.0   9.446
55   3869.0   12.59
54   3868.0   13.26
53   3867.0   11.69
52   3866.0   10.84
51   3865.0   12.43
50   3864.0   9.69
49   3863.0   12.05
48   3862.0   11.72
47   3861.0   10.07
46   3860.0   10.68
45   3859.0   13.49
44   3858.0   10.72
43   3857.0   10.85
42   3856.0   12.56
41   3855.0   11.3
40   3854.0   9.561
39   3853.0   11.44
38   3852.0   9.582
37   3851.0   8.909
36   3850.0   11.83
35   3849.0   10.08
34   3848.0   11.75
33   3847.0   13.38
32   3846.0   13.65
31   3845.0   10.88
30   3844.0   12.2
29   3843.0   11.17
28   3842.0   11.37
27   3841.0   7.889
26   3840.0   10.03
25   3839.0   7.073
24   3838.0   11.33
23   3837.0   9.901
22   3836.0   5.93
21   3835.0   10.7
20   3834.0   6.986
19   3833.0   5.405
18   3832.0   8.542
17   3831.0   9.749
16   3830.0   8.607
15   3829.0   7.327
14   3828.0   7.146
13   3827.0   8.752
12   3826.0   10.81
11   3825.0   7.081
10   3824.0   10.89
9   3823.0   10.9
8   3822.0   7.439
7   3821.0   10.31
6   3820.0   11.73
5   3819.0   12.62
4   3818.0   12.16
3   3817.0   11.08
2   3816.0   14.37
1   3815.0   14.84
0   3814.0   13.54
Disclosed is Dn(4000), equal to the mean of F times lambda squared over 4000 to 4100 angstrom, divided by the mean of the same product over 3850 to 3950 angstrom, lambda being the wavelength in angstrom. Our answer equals 1.91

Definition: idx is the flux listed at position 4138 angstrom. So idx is 23.39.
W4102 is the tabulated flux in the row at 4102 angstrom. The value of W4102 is 18.89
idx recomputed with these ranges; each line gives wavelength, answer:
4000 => 24.82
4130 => 23.2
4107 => 18.3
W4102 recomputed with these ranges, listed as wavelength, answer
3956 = 17.62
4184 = 25.15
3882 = 9.975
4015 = 27.26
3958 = 16.74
